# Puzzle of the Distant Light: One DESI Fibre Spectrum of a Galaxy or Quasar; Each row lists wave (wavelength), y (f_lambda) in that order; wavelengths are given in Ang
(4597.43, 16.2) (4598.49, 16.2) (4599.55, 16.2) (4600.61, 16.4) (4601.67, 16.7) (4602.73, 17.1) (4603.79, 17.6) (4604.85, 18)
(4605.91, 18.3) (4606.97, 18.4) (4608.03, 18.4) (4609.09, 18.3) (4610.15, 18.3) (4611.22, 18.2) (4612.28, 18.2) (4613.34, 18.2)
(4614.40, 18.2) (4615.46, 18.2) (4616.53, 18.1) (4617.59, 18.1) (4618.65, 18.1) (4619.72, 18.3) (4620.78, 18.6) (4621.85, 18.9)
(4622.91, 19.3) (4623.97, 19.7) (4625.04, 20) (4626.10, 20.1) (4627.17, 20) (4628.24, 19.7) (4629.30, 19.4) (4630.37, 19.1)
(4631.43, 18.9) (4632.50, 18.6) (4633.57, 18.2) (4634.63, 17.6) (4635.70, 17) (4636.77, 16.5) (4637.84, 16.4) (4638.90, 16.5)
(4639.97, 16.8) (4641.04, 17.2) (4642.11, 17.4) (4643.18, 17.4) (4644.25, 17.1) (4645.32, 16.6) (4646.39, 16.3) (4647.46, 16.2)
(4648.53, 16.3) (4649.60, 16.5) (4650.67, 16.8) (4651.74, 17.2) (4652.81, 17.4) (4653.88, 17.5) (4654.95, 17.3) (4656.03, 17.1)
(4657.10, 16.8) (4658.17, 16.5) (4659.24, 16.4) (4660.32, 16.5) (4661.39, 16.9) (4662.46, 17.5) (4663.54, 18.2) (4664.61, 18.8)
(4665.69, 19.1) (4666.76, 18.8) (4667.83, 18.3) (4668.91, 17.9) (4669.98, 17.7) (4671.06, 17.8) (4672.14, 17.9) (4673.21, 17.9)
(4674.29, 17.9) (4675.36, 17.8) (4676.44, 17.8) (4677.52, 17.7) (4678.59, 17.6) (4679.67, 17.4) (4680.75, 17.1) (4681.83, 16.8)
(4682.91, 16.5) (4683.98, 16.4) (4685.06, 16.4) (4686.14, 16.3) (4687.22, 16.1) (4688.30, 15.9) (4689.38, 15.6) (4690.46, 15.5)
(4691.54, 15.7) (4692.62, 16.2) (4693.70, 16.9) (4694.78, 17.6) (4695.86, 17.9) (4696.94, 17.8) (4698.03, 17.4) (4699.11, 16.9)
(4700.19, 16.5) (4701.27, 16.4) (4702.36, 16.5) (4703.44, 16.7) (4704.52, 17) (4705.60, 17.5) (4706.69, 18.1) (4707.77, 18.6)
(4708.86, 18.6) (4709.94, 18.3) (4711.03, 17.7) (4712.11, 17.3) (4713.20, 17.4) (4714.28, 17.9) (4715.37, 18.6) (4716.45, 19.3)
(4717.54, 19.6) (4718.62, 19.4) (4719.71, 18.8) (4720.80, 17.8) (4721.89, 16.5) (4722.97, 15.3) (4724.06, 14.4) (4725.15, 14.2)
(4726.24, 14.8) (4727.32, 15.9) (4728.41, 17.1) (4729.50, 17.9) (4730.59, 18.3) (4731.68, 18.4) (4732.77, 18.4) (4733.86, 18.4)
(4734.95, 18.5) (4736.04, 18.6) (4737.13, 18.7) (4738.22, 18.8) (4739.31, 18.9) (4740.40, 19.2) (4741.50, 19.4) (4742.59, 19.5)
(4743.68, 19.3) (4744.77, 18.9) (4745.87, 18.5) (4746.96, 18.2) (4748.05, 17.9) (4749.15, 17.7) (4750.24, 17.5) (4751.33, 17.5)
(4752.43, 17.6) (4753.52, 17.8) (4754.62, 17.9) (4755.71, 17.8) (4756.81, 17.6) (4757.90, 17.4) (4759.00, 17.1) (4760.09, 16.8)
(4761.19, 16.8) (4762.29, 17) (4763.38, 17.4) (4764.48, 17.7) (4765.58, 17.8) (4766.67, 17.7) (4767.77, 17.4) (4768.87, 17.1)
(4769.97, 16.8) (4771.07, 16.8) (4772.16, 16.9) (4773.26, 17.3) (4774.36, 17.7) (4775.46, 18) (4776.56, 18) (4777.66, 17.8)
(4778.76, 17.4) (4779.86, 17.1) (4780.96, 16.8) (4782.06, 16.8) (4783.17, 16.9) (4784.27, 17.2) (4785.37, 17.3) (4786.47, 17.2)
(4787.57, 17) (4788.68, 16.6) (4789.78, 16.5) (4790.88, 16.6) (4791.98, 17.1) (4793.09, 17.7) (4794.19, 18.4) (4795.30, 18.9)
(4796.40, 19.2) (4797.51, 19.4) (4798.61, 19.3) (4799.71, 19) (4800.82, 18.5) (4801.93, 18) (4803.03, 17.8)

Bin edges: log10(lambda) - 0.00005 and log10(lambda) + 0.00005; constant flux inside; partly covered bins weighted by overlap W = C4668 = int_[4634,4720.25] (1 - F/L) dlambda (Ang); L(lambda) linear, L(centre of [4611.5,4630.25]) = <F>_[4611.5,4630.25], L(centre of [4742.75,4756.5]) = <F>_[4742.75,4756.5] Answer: 5.7 Ang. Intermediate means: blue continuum 18.9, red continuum 18.1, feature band 17.3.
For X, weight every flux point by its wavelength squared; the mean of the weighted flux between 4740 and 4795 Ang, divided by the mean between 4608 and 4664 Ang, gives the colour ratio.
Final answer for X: 1.0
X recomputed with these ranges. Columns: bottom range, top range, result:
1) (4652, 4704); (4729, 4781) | 1.08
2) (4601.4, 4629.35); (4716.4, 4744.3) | 1.01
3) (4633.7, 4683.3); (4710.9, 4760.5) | 1.07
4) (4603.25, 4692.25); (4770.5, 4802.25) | 1.06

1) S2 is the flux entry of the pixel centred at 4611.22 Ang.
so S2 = 18.2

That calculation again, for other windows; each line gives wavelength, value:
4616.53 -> 18.1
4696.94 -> 17.8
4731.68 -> 18.4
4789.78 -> 16.5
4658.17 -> 16.5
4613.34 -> 18.2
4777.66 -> 17.8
